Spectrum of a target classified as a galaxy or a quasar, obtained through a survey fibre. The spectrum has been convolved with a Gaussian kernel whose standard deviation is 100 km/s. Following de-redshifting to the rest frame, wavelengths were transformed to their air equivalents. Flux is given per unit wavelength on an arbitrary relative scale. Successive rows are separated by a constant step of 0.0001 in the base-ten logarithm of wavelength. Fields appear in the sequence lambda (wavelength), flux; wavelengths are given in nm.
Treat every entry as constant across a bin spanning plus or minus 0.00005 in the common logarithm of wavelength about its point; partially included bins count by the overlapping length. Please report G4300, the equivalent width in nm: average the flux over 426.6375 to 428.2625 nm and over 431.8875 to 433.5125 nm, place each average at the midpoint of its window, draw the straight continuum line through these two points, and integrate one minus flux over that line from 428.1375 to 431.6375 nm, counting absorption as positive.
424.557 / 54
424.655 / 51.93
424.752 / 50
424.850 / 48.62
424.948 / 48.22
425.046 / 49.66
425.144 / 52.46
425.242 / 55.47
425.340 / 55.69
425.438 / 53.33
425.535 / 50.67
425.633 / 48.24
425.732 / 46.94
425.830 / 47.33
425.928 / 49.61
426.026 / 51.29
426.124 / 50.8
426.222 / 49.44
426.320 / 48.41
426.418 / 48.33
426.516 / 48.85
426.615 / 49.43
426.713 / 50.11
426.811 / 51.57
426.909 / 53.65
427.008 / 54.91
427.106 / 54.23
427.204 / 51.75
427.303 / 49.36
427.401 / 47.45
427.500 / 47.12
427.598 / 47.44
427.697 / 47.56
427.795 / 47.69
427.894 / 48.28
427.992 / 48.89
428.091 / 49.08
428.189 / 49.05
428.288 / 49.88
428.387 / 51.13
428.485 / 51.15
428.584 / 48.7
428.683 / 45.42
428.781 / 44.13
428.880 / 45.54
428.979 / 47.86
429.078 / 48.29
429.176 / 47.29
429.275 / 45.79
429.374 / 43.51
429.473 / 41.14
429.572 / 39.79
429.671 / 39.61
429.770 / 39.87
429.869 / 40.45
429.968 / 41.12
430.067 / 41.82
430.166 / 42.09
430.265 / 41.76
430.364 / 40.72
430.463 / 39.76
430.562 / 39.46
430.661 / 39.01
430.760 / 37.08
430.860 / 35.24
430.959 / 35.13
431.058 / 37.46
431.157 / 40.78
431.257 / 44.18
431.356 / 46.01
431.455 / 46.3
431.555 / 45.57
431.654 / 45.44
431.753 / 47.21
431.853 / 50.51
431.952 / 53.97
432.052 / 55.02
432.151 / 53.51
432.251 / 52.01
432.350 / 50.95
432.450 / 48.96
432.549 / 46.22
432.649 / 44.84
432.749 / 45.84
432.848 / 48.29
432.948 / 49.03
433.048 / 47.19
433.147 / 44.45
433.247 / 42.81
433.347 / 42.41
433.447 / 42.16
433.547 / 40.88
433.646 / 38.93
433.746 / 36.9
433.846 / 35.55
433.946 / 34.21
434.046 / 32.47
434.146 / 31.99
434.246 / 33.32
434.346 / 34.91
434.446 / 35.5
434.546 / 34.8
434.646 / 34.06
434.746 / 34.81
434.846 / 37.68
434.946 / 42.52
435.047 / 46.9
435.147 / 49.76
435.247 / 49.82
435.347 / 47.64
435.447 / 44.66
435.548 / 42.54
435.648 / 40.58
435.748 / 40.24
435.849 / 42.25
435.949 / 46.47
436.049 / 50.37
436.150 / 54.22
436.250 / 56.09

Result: 0.412 nm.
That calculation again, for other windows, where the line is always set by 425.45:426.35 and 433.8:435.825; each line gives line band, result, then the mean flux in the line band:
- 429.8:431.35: 0.15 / 39.9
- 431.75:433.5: -0.26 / 48.1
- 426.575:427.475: -0.06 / 51.3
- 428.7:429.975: 0.06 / 43.5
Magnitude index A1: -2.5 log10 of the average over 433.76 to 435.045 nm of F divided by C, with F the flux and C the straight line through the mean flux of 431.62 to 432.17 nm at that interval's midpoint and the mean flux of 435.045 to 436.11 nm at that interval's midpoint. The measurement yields 0.307 mag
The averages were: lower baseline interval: 51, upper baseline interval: 45.6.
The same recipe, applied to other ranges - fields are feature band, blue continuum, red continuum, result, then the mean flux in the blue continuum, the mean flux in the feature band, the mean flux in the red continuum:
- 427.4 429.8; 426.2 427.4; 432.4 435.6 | 0.04 mag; 50.7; 46.5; 41.3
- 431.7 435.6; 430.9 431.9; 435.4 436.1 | 0.01 mag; 43.8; 43.2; 43.8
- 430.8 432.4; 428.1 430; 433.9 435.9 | -0.08 mag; 45.4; 46.1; 39.6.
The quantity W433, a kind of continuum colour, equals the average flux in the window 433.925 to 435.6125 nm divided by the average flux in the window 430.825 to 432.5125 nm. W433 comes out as 0.85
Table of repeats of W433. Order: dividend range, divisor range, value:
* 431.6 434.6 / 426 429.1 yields 0.88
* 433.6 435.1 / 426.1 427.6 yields 0.72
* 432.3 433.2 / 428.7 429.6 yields 1.05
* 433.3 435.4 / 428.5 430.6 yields 0.90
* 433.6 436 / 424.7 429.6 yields 0.81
